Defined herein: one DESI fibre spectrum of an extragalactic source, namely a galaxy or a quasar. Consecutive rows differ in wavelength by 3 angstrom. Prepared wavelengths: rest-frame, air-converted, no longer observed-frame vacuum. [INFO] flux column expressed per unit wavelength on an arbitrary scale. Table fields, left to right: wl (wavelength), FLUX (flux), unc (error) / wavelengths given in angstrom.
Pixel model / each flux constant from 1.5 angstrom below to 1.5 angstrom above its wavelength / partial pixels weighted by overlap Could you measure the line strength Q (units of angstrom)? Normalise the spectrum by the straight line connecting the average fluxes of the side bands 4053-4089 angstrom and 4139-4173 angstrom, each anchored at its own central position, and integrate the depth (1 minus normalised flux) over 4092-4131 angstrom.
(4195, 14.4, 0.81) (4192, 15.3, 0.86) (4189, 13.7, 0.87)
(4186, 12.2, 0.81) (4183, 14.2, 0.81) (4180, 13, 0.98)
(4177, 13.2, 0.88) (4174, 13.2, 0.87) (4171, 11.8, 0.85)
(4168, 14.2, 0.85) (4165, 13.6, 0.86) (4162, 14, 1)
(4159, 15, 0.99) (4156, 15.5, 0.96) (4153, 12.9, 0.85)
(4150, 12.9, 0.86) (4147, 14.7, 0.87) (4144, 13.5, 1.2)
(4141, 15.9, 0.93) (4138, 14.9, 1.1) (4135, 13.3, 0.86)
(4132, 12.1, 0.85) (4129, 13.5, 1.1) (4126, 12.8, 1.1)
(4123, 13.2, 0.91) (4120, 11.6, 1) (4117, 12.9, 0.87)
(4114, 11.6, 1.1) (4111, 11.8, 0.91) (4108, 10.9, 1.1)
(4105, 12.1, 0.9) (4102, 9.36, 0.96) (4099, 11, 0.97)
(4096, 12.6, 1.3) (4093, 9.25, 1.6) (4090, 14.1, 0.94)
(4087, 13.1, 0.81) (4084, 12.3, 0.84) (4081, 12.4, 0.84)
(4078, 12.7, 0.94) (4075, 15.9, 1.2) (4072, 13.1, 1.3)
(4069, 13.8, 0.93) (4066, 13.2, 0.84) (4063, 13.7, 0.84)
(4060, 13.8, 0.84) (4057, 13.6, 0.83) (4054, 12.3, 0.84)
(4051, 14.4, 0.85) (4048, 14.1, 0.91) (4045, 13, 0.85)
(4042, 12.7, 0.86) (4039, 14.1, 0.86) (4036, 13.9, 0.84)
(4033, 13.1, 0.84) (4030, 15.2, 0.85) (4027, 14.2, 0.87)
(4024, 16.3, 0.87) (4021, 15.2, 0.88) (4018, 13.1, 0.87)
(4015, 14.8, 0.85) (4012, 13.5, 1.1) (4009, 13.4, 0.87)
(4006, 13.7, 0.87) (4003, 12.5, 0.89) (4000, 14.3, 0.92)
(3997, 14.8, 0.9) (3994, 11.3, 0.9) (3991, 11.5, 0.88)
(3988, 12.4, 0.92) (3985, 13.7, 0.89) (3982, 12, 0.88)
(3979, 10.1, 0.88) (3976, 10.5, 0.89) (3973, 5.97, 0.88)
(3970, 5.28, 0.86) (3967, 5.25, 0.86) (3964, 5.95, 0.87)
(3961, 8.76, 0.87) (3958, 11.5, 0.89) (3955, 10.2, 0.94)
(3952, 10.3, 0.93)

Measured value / 5.4 angstrom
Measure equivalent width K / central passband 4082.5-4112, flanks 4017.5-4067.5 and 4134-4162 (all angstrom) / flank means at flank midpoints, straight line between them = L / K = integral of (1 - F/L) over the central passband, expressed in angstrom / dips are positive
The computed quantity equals 5.1 angstrom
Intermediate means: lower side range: 13.9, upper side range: 14.3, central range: 11.6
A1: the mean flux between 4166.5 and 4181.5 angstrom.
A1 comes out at 13.1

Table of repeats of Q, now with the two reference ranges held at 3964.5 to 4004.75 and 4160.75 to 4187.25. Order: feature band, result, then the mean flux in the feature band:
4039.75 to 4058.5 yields -3.0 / 13.4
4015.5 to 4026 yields -3.5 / 14.8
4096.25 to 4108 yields 1.2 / 11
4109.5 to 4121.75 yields 0.5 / 12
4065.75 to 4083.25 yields -2.4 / 13.5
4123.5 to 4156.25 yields -2.4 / 13.7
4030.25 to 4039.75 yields -2.1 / 13.9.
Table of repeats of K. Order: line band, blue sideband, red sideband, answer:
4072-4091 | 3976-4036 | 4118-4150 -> 0.1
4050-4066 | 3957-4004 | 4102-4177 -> -2.4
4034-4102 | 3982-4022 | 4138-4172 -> 2.9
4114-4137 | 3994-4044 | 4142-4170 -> 2.1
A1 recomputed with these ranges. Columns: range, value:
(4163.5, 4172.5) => 13.2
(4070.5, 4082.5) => 13.5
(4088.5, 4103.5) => 11.3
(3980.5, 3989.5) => 12.7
